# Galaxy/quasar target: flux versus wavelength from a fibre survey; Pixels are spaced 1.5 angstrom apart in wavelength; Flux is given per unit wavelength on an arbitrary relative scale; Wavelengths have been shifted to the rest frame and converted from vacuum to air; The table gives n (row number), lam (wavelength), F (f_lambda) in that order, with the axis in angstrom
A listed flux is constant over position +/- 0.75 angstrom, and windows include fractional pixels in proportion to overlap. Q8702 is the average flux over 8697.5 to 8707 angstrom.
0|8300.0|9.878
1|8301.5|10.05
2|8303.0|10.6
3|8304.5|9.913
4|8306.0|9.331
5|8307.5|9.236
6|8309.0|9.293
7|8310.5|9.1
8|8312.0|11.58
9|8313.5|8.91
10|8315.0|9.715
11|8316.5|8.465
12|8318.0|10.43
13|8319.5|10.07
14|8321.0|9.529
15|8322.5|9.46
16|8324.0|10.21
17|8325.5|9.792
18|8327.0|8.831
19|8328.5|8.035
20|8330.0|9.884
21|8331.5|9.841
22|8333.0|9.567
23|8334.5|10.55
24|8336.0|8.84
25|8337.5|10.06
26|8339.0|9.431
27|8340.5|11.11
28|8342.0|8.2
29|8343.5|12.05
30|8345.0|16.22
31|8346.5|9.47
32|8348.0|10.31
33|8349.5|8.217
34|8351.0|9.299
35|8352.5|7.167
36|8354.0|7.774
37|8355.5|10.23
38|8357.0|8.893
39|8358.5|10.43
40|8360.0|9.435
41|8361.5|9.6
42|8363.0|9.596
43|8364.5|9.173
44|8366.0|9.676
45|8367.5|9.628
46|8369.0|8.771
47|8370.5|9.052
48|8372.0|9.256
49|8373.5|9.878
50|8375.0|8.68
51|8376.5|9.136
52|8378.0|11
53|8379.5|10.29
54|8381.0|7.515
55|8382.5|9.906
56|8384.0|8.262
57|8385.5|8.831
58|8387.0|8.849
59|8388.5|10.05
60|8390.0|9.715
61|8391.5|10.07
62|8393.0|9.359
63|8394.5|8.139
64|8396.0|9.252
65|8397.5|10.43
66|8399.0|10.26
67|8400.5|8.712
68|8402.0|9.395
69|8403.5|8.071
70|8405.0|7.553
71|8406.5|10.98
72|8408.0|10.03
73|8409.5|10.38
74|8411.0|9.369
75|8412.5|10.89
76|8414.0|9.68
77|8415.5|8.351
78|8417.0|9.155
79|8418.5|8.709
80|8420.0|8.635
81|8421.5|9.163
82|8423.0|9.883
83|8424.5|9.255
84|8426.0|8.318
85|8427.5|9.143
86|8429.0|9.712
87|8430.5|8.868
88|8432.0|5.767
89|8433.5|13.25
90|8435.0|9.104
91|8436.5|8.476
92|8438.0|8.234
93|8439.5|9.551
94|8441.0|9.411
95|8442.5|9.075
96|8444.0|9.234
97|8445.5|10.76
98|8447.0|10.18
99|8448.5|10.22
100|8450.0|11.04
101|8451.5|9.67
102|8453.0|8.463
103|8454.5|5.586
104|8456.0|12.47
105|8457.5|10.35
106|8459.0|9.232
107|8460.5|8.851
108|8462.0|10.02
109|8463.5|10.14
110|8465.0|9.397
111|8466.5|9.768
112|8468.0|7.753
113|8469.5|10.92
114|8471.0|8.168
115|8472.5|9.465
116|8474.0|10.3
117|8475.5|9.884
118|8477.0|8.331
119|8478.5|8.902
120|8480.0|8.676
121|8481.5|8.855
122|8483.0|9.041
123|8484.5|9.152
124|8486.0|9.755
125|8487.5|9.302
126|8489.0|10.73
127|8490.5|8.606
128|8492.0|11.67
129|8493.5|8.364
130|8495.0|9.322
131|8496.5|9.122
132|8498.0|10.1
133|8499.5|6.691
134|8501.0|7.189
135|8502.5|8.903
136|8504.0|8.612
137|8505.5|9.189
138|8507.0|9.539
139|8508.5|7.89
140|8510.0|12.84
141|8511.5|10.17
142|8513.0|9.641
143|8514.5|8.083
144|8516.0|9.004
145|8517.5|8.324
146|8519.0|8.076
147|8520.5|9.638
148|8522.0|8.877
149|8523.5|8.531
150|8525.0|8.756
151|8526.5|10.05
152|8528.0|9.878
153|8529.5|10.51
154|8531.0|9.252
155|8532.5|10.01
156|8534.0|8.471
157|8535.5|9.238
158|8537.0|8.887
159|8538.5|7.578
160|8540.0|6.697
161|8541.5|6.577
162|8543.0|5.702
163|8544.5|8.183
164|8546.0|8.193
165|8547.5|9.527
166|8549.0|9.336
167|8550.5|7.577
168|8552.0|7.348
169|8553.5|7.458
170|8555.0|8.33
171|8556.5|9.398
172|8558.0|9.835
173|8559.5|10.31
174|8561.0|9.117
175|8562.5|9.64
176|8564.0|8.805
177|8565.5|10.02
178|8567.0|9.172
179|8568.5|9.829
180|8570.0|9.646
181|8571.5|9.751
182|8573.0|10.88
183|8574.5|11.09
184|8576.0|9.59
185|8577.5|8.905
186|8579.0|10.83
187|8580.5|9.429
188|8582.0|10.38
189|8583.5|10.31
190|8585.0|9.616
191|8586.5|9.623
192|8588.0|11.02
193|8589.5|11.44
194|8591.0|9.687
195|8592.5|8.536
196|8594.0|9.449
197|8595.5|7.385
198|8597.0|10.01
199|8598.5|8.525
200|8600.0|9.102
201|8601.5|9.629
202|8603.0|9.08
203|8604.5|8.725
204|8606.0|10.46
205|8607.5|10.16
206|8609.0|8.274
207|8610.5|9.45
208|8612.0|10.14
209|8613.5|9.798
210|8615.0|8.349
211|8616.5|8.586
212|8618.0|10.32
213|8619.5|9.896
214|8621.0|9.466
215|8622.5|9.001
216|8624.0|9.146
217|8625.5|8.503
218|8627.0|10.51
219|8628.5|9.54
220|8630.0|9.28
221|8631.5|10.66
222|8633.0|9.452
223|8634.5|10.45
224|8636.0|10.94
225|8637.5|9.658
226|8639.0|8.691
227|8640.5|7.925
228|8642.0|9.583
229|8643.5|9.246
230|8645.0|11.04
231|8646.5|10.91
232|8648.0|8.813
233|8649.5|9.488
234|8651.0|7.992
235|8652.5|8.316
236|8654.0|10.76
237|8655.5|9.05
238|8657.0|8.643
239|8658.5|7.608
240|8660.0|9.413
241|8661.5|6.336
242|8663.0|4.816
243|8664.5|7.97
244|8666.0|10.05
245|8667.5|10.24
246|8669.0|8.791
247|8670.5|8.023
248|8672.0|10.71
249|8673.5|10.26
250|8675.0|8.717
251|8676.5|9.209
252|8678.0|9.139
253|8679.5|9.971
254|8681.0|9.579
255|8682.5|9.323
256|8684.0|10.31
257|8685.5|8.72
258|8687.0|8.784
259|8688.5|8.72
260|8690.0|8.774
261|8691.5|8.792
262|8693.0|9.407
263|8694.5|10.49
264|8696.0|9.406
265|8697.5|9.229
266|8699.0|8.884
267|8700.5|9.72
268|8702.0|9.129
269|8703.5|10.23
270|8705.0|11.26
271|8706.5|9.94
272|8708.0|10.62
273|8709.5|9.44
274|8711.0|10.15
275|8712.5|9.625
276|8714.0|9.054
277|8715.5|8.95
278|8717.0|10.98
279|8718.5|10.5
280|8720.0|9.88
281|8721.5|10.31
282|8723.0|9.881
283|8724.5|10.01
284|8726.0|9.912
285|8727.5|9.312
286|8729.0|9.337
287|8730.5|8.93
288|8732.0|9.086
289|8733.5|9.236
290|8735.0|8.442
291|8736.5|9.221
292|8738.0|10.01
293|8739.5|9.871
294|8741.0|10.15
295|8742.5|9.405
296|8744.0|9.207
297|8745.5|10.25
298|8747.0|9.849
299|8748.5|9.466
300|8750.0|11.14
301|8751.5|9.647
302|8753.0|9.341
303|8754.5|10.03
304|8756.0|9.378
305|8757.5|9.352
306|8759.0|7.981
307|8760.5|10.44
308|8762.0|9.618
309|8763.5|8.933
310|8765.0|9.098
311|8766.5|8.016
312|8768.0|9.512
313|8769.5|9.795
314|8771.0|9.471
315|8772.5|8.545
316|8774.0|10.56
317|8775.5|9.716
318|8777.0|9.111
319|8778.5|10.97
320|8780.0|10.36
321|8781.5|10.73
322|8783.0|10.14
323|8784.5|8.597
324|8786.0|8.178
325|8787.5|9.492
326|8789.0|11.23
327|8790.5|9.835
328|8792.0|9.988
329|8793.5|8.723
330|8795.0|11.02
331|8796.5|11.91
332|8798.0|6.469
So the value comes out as 9.81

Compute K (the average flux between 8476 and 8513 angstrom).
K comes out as 9.22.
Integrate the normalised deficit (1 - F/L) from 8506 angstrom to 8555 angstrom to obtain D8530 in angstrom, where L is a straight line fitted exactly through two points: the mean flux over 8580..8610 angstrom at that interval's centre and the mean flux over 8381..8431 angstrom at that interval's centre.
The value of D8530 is 3.7 angstrom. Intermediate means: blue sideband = 9.29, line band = 8.74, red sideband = 9.54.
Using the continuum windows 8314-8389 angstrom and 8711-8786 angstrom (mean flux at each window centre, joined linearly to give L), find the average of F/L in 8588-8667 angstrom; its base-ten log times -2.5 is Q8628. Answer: 0.04 mag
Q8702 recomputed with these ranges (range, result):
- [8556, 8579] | 9.77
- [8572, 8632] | 9.62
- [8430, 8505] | 9.3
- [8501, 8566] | 8.86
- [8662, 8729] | 9.47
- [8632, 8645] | 9.6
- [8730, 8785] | 9.56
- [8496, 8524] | 8.97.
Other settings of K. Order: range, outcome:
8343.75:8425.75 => 9.45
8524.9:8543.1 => 8.68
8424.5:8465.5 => 9.42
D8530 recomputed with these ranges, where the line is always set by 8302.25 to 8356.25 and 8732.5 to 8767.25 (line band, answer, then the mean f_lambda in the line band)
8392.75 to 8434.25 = 1.6 angstrom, 9.31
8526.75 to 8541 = 1.0 angstrom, 8.94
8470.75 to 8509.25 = 2.2 angstrom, 9.08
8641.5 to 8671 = 2.1 angstrom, 8.86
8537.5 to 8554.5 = 3.4 angstrom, 7.68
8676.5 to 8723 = -0.6 angstrom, 9.64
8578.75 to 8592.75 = -0.8 angstrom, 10.1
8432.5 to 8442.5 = 0.2 angstrom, 9.53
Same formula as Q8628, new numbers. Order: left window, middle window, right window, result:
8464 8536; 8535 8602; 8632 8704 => 0.01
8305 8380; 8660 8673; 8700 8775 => 0.14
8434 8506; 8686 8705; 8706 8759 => 0.03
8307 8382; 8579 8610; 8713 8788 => 0.00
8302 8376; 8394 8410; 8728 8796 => 0.03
